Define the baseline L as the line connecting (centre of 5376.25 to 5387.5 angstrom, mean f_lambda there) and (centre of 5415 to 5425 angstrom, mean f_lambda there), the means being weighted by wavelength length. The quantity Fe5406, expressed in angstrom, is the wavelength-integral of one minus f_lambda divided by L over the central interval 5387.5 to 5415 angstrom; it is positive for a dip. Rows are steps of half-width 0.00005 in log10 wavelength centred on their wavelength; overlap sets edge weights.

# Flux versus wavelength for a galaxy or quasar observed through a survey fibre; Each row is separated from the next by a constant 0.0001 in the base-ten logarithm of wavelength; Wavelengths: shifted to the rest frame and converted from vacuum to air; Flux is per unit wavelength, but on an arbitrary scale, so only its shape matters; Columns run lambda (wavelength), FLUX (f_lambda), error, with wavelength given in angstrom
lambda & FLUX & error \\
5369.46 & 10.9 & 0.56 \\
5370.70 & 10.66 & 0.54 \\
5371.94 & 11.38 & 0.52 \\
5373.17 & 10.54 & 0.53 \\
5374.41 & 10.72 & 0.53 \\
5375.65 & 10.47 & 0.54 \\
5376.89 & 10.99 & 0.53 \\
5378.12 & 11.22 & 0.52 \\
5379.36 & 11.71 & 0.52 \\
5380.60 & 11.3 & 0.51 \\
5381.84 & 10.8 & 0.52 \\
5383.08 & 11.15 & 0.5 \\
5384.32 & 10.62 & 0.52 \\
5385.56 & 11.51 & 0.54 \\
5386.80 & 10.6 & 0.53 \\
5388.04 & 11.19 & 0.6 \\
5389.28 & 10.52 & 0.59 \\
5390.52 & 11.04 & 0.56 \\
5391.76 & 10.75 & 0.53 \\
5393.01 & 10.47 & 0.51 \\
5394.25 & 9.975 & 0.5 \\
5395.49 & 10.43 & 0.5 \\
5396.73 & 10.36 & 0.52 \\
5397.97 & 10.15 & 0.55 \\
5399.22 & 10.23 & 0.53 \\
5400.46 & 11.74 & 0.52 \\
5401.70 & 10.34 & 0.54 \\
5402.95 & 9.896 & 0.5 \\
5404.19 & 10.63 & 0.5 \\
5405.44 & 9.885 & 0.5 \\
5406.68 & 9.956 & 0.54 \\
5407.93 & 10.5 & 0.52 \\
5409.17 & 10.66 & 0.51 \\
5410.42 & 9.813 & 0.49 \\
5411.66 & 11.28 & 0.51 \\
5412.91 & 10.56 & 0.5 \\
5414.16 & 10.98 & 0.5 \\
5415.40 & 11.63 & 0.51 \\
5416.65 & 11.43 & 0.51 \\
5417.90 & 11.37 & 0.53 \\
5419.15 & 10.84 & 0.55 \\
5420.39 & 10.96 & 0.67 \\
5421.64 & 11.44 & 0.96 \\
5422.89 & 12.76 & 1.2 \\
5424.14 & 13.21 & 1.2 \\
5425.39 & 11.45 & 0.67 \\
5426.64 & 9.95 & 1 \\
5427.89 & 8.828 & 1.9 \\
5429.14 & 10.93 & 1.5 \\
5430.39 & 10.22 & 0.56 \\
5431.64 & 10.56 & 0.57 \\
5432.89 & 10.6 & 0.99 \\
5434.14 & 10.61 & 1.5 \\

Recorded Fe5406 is 2.1 angstrom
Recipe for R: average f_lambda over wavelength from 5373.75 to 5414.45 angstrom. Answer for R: 10.7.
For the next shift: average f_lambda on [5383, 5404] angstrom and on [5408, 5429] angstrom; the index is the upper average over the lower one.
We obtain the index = 1.04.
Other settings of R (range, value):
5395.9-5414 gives 10.4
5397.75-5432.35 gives 10.8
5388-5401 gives 10.6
